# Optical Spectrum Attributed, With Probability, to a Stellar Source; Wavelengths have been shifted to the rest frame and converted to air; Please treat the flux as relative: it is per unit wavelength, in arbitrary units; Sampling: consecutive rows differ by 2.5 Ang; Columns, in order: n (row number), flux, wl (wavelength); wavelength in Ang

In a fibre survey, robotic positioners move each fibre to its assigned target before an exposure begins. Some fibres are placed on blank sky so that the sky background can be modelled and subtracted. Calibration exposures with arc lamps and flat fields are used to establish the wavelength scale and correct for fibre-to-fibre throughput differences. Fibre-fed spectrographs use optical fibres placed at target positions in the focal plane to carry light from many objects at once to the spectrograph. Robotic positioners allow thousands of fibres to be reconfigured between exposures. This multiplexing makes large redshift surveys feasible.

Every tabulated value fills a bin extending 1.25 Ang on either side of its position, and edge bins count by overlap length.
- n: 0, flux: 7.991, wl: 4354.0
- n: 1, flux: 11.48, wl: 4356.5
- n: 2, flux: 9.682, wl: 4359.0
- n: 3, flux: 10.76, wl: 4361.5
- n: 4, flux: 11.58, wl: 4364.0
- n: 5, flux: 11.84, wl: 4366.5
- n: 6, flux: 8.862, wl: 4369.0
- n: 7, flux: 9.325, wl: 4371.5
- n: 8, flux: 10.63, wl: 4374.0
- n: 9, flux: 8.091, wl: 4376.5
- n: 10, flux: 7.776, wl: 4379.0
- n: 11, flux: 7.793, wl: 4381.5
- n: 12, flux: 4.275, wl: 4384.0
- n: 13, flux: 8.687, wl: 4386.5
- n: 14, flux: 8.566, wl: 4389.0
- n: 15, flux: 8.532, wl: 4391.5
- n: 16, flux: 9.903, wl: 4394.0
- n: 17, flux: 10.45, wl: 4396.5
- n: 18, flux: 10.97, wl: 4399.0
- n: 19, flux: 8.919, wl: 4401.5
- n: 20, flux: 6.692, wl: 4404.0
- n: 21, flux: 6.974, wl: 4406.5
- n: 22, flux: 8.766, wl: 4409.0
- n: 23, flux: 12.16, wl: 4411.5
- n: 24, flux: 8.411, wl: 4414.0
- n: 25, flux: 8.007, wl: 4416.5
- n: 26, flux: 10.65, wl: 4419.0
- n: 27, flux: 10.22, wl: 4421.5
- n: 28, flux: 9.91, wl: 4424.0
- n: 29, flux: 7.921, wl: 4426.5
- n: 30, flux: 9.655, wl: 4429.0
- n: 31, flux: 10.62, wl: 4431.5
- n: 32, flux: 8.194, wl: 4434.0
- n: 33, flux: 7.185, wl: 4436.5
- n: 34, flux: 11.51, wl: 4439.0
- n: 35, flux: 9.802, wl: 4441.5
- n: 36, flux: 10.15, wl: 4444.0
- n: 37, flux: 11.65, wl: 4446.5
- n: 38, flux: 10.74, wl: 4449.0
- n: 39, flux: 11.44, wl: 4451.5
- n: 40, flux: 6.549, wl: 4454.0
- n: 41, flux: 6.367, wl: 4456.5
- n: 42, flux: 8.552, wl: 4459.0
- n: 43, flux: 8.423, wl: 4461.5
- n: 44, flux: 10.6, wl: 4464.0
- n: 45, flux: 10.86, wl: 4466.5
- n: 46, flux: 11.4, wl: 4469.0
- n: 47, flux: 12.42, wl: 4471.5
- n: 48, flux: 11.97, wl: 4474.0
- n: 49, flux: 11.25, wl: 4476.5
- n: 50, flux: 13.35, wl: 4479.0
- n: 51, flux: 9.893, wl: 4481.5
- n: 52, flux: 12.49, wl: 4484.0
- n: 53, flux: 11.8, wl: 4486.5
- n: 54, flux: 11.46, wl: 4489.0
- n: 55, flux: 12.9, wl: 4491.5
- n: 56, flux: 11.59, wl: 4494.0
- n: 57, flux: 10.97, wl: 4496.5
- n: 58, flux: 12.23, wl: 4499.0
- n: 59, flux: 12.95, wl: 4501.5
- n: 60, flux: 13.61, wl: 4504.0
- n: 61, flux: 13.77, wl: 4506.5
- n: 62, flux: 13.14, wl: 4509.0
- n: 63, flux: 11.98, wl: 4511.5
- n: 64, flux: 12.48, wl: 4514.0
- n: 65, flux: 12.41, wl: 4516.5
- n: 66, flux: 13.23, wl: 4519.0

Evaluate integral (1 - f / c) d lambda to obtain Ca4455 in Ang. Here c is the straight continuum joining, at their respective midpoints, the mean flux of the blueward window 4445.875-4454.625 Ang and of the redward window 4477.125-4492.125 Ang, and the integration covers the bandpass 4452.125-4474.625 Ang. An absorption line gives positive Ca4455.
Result 2.6 Ang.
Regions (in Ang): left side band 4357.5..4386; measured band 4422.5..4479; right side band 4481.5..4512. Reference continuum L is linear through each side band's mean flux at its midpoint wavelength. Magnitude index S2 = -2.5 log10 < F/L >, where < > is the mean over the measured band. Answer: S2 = 0.125 mag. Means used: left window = 9.16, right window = 12.3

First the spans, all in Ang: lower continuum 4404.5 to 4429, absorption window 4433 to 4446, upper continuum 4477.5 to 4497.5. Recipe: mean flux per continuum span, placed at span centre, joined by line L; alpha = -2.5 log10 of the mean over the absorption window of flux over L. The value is 0.057 mag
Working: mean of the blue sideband 9.17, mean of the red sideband 11.8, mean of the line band 9.52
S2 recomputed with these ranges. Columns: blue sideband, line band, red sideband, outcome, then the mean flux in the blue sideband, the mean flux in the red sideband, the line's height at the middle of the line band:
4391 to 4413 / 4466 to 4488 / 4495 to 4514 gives 0.00 mag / 9.28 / 12.6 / 11.7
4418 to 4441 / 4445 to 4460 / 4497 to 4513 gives 0.14 mag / 9.54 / 12.8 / 10.5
